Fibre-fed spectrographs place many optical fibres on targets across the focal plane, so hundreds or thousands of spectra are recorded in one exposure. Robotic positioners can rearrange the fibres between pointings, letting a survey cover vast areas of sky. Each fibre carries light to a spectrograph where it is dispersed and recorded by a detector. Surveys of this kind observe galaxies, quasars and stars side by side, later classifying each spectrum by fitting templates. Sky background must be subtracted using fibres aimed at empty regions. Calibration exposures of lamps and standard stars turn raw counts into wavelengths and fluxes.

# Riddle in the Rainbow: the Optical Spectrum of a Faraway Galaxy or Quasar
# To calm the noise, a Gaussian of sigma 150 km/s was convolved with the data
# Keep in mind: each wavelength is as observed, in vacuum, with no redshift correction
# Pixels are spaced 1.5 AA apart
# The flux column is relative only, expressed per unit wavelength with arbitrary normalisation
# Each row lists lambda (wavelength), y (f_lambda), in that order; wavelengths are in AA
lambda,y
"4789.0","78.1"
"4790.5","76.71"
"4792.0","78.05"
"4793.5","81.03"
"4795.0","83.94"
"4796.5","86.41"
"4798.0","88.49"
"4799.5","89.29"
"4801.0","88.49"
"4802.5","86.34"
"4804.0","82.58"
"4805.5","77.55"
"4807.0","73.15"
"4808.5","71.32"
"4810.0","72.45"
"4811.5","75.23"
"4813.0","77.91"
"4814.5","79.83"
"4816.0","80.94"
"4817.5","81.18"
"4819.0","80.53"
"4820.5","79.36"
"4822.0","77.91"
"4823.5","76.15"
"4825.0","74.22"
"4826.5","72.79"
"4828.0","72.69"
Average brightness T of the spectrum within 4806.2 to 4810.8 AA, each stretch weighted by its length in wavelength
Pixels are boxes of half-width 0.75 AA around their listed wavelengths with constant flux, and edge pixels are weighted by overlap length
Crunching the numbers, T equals 72.4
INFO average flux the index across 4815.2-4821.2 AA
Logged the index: 80.5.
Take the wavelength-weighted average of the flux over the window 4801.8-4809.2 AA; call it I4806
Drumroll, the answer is 78.2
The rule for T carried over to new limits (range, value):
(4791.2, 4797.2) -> 82.3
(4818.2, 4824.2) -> 78.5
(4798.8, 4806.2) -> 84.9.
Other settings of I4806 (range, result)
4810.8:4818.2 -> 79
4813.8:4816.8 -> 80.4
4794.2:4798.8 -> 86.3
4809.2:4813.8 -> 75.2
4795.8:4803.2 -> 87.8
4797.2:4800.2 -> 88.8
